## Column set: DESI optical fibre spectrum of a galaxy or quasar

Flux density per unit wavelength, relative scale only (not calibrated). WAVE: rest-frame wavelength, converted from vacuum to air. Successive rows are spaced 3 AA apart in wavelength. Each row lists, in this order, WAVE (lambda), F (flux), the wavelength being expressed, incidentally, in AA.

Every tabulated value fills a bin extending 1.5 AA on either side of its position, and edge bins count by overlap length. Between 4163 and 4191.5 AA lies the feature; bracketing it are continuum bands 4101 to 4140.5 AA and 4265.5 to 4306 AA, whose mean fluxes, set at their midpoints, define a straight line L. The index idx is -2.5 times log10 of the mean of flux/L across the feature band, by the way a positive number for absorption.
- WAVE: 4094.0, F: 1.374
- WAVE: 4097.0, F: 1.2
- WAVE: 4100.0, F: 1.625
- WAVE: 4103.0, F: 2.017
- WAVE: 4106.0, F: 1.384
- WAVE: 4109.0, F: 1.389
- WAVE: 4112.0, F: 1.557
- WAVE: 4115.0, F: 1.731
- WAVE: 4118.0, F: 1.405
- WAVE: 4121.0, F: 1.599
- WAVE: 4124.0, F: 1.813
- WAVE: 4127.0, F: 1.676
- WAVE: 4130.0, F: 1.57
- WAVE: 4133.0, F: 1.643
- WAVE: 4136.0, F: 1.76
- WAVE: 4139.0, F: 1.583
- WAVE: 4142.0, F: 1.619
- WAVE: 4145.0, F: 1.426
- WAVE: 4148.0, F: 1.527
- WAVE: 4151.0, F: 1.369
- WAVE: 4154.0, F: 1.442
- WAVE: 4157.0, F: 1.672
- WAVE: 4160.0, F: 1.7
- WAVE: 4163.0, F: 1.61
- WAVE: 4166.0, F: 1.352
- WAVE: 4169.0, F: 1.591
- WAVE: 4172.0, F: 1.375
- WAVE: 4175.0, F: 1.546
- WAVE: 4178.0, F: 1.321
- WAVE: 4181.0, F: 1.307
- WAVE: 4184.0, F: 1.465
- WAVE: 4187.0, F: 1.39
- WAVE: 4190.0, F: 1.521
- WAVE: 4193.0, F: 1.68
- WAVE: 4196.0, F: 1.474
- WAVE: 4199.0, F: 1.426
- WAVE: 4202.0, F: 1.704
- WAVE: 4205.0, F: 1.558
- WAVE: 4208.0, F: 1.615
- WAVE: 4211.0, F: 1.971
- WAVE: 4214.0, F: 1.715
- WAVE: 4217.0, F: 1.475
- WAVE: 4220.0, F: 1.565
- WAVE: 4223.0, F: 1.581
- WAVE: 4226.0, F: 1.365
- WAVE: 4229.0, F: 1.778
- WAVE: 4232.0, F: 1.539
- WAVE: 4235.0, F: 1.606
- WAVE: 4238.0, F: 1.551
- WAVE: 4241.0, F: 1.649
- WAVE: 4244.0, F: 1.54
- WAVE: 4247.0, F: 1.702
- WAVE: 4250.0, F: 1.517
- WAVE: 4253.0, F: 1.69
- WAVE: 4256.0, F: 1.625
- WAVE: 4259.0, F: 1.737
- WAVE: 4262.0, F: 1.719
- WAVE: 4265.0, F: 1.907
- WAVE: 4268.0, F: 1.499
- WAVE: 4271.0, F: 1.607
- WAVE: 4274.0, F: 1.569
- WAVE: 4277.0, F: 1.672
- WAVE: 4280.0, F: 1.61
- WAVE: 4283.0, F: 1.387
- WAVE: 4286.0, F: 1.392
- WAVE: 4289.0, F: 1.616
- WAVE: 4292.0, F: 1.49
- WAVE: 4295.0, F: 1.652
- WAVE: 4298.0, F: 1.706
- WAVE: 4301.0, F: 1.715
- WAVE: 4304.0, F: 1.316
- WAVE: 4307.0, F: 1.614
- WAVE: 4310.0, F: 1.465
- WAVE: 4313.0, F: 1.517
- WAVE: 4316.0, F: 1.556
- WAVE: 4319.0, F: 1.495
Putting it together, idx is 0.12 mag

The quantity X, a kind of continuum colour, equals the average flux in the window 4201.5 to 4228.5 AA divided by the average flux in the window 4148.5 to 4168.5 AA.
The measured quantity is 1.1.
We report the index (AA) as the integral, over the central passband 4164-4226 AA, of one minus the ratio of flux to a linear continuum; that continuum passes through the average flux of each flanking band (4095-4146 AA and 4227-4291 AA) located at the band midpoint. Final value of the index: 2.8 AA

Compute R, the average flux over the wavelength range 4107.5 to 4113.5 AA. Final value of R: 1.47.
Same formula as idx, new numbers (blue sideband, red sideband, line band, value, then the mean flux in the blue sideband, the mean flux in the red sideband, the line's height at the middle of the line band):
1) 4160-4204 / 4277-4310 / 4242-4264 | -0.08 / 1.49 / 1.55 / 1.53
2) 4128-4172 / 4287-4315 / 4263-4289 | -0.02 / 1.56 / 1.56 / 1.56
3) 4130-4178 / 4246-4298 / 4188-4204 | 0.01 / 1.54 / 1.61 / 1.57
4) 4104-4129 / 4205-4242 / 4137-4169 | 0.04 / 1.58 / 1.61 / 1.59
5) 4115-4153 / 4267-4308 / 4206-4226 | -0.04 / 1.59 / 1.56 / 1.57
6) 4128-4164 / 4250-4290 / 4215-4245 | 0.02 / 1.58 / 1.61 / 1.6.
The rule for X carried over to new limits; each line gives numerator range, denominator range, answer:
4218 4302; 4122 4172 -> 1.02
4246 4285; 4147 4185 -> 1.10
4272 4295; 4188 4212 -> 0.96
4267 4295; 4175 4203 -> 1.05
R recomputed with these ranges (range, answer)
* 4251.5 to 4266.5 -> 1.74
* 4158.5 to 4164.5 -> 1.66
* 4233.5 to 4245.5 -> 1.59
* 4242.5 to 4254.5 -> 1.61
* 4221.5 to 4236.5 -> 1.57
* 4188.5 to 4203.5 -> 1.56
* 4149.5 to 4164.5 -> 1.56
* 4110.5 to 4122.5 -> 1.57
